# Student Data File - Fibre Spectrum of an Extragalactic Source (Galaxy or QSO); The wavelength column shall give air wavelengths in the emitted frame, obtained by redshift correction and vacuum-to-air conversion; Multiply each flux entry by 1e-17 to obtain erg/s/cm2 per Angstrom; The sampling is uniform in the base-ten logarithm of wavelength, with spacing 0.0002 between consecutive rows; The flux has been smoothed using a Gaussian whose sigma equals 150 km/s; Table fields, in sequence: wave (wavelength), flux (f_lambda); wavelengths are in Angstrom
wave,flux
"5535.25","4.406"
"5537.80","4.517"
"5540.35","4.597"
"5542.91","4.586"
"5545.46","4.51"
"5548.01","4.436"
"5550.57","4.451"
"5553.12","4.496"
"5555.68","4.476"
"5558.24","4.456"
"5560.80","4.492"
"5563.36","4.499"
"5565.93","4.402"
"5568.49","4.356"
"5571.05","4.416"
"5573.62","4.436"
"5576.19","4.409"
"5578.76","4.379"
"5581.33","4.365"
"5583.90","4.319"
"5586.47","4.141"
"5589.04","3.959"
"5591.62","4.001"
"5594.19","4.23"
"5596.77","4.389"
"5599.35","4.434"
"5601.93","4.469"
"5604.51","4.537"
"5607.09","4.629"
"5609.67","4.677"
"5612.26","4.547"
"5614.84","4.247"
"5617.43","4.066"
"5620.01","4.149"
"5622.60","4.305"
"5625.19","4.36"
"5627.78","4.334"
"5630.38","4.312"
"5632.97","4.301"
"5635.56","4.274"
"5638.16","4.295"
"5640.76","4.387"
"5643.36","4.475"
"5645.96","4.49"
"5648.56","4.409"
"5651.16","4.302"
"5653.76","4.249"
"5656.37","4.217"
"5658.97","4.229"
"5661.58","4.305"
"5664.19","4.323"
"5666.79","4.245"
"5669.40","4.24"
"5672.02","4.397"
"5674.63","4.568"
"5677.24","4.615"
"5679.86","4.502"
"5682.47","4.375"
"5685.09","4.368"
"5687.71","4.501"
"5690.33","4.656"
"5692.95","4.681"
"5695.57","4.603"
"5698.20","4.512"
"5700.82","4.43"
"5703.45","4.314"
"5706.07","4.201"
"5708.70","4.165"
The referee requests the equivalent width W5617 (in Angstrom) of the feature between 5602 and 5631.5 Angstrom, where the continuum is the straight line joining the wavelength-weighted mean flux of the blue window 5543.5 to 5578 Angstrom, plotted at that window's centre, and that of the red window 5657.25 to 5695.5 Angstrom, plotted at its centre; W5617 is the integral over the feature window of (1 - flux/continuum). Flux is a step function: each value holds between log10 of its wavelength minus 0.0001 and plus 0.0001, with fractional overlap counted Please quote 0.4 Angstrom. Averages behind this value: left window 4.45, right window 4.43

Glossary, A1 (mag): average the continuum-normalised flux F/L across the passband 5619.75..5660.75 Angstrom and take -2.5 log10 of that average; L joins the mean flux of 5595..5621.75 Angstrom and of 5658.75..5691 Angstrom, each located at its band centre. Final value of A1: 0.022 mag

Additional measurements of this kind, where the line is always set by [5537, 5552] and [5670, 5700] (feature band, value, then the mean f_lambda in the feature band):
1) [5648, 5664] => 0.06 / 4.28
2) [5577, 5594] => 0.08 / 4.2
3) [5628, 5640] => 0.05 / 4.3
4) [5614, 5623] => 0.08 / 4.18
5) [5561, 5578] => 0.02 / 4.42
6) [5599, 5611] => -0.01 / 4.56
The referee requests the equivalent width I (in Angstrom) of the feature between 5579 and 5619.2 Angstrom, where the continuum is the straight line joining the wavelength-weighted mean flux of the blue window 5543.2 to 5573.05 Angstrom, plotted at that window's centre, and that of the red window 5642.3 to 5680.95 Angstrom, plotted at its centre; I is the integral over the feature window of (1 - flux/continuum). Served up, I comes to 0.8 Angstrom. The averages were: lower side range 4.46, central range 4.33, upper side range 4.37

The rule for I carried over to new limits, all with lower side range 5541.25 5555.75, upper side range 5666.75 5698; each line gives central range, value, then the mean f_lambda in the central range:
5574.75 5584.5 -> 0.3 Angstrom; 4.37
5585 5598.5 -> 1.0 Angstrom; 4.16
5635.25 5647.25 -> 0.3 Angstrom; 4.39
